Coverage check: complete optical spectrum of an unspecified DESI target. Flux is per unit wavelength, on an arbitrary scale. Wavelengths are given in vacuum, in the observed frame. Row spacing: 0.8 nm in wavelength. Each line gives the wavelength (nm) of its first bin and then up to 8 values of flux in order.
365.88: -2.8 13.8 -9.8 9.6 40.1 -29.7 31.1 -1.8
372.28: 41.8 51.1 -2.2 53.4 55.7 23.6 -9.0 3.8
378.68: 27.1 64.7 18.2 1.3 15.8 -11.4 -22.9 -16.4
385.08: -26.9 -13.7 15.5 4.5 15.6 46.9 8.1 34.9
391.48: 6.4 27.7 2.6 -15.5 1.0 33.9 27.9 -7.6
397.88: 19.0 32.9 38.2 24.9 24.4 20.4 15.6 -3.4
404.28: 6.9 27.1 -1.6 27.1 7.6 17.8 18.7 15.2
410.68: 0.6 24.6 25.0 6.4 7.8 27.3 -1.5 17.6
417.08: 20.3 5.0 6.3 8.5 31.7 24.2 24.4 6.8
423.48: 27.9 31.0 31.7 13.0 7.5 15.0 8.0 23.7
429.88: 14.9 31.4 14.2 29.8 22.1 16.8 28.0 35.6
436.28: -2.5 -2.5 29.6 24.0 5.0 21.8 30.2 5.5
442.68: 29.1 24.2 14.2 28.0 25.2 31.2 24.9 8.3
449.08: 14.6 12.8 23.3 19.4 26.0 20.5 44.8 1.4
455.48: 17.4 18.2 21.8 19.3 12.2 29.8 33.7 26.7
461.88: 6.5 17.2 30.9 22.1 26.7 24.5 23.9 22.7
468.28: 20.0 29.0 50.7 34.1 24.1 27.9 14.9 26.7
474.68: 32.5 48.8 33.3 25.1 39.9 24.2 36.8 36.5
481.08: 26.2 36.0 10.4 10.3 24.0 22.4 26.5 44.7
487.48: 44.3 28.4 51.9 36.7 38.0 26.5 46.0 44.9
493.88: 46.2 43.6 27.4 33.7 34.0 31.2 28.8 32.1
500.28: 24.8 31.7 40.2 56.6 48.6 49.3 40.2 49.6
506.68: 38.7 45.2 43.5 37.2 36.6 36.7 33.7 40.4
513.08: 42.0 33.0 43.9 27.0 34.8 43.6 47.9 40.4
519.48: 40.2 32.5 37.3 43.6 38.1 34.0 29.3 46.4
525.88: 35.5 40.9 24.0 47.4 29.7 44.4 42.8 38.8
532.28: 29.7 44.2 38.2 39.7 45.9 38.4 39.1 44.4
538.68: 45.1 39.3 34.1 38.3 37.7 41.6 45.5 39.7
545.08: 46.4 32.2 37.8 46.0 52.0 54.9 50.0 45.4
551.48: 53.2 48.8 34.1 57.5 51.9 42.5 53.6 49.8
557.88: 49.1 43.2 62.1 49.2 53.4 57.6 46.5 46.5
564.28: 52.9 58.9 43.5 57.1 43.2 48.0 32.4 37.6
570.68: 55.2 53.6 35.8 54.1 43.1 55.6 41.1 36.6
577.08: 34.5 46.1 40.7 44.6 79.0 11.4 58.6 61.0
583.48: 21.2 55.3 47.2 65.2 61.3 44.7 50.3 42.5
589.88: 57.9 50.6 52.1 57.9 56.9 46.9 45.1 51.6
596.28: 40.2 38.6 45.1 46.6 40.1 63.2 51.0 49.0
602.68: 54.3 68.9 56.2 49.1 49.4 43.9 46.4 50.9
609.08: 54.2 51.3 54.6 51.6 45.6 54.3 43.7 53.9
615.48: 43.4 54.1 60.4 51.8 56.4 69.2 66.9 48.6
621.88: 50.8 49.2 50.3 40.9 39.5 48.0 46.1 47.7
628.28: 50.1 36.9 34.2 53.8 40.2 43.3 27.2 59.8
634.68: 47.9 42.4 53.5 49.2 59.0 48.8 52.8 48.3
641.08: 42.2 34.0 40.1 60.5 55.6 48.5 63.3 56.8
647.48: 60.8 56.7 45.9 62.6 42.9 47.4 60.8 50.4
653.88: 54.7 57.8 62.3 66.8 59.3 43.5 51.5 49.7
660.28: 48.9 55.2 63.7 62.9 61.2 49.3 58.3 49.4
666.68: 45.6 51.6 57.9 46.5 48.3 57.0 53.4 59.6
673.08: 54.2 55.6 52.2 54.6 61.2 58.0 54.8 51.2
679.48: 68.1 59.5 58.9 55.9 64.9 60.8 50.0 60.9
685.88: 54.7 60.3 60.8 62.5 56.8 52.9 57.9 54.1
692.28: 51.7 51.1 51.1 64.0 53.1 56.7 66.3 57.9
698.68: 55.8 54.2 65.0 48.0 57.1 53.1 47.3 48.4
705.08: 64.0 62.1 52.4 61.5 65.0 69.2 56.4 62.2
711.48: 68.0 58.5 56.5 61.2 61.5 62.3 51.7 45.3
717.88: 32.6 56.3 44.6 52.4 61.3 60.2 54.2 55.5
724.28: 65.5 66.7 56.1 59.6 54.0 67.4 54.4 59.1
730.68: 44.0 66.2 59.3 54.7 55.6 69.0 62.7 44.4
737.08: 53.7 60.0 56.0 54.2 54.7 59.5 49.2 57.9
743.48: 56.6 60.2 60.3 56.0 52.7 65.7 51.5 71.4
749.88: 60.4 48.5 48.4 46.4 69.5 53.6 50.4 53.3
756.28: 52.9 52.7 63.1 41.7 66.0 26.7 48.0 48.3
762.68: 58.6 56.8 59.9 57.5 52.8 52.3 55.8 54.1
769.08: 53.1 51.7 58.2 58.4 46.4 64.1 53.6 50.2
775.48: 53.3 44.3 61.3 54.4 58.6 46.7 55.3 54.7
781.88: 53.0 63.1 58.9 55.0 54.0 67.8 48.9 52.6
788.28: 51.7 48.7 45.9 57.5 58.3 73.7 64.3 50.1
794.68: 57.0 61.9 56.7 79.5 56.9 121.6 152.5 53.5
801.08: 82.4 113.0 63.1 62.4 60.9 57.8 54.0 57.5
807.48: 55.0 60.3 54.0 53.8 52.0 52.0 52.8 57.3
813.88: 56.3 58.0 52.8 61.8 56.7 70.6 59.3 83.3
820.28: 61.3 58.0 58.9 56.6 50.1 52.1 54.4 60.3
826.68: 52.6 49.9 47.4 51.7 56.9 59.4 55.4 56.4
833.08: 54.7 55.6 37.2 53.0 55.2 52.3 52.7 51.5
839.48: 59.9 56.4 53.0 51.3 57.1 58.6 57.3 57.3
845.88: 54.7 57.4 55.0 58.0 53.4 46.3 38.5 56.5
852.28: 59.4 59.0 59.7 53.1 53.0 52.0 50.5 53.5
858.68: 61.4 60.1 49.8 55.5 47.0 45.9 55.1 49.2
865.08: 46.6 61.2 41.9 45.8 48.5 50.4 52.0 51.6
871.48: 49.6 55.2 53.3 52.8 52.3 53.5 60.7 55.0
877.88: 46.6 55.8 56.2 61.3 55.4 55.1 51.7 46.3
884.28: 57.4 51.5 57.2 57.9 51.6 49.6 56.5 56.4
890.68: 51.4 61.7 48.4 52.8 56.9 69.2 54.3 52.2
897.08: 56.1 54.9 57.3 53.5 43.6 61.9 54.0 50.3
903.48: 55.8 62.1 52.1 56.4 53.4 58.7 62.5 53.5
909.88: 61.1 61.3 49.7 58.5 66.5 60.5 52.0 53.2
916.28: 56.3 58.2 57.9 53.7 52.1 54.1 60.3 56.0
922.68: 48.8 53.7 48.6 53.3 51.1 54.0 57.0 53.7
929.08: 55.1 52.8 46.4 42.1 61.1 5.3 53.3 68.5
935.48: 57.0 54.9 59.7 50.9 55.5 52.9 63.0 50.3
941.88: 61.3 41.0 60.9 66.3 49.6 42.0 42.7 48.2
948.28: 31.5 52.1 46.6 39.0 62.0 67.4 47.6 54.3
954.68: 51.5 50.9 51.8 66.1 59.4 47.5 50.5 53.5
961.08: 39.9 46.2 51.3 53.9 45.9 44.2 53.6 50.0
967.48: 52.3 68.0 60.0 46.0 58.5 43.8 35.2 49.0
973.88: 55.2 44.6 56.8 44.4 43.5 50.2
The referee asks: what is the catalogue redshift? 0.217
